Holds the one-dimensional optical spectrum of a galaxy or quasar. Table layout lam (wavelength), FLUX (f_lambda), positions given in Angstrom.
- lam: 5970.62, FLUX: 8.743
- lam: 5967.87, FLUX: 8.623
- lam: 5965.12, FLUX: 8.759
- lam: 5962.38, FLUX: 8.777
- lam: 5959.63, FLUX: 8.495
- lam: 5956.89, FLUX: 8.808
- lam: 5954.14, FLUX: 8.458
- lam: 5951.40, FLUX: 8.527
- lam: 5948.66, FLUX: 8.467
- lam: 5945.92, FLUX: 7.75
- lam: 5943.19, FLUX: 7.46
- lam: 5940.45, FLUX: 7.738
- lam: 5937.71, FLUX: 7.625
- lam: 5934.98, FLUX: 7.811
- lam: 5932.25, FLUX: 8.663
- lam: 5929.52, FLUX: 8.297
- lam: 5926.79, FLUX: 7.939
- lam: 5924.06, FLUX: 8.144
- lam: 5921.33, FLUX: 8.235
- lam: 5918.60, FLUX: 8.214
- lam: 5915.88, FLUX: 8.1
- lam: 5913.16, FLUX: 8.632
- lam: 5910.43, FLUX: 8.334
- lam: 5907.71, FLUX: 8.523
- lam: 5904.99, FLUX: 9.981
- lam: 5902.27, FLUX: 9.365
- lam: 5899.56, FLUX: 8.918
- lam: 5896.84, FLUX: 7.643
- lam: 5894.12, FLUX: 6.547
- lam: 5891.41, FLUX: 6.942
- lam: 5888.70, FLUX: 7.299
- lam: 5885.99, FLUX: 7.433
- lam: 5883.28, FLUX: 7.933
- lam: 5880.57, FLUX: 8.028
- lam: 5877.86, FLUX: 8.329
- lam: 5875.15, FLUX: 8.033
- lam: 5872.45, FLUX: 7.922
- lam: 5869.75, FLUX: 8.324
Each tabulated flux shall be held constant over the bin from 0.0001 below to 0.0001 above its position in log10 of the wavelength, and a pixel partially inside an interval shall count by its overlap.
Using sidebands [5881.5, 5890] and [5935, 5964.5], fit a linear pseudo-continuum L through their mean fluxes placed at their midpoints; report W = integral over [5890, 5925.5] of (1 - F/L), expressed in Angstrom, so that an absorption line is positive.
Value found -2.2 Angstrom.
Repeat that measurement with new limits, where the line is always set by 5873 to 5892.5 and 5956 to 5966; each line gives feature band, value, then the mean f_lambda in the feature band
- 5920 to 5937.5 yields 0.3 Angstrom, 8.15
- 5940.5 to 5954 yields 0.8 Angstrom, 8.06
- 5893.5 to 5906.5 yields -1.1 Angstrom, 8.6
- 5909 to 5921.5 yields -0.3 Angstrom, 8.31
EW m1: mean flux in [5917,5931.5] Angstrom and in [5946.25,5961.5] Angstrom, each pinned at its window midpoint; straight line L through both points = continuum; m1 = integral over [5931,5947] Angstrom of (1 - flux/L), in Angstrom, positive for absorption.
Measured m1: 1.0 Angstrom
